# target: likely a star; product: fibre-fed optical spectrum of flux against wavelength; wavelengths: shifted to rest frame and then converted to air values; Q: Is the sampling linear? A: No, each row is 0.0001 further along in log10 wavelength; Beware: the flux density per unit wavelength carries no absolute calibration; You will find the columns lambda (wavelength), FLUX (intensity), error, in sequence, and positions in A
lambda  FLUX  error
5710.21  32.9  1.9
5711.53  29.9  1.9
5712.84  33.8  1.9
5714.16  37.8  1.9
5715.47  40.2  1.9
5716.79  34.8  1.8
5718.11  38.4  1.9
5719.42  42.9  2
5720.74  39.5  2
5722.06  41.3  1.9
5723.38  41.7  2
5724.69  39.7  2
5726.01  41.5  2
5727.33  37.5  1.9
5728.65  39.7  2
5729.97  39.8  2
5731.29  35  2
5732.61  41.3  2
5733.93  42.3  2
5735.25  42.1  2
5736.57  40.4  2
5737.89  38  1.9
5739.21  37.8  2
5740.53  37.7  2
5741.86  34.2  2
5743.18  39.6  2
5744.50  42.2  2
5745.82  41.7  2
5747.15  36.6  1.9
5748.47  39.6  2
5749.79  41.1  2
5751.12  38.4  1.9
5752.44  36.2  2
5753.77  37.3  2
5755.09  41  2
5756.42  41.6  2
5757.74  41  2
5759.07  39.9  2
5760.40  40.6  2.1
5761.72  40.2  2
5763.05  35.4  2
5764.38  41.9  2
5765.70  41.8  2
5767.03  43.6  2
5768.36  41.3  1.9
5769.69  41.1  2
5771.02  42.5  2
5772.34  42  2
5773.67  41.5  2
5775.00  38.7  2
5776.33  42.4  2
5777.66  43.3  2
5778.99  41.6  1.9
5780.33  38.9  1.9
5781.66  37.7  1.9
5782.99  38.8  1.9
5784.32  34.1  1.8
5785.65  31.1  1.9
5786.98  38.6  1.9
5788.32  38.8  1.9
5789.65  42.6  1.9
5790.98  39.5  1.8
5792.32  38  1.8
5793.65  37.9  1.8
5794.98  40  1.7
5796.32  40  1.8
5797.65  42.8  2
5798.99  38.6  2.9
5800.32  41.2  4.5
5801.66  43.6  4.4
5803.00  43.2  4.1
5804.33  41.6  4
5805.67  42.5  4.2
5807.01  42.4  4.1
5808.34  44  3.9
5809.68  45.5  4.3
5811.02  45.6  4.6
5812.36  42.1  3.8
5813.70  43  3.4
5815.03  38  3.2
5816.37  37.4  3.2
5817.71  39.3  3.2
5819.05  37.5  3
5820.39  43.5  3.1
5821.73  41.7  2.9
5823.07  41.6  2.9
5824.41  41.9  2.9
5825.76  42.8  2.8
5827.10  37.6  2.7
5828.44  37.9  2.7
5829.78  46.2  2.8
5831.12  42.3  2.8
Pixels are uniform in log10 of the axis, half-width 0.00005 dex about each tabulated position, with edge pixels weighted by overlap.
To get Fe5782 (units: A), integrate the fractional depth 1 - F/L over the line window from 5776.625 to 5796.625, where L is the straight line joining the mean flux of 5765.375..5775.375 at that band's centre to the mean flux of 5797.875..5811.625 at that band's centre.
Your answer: 1.62 A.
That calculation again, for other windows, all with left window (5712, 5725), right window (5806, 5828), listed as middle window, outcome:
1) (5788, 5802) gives 0.23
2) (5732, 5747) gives -0.08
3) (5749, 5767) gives 0.03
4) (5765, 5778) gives -0.49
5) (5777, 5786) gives 0.53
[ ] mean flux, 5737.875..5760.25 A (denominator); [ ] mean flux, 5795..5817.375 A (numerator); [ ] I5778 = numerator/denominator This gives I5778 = 1.07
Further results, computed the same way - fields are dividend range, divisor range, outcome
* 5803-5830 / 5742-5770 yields 1.04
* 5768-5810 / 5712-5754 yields 1.04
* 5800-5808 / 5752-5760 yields 1.07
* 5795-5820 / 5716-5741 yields 1.05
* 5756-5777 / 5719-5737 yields 1.02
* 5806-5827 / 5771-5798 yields 1.06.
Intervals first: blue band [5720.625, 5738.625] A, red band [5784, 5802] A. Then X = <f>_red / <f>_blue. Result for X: 1.0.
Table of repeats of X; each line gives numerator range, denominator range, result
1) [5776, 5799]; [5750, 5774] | 0.97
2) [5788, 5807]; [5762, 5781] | 0.99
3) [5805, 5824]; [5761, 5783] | 1.02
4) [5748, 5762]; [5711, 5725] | 1.04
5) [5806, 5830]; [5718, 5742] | 1.05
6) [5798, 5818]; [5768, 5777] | 1.01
